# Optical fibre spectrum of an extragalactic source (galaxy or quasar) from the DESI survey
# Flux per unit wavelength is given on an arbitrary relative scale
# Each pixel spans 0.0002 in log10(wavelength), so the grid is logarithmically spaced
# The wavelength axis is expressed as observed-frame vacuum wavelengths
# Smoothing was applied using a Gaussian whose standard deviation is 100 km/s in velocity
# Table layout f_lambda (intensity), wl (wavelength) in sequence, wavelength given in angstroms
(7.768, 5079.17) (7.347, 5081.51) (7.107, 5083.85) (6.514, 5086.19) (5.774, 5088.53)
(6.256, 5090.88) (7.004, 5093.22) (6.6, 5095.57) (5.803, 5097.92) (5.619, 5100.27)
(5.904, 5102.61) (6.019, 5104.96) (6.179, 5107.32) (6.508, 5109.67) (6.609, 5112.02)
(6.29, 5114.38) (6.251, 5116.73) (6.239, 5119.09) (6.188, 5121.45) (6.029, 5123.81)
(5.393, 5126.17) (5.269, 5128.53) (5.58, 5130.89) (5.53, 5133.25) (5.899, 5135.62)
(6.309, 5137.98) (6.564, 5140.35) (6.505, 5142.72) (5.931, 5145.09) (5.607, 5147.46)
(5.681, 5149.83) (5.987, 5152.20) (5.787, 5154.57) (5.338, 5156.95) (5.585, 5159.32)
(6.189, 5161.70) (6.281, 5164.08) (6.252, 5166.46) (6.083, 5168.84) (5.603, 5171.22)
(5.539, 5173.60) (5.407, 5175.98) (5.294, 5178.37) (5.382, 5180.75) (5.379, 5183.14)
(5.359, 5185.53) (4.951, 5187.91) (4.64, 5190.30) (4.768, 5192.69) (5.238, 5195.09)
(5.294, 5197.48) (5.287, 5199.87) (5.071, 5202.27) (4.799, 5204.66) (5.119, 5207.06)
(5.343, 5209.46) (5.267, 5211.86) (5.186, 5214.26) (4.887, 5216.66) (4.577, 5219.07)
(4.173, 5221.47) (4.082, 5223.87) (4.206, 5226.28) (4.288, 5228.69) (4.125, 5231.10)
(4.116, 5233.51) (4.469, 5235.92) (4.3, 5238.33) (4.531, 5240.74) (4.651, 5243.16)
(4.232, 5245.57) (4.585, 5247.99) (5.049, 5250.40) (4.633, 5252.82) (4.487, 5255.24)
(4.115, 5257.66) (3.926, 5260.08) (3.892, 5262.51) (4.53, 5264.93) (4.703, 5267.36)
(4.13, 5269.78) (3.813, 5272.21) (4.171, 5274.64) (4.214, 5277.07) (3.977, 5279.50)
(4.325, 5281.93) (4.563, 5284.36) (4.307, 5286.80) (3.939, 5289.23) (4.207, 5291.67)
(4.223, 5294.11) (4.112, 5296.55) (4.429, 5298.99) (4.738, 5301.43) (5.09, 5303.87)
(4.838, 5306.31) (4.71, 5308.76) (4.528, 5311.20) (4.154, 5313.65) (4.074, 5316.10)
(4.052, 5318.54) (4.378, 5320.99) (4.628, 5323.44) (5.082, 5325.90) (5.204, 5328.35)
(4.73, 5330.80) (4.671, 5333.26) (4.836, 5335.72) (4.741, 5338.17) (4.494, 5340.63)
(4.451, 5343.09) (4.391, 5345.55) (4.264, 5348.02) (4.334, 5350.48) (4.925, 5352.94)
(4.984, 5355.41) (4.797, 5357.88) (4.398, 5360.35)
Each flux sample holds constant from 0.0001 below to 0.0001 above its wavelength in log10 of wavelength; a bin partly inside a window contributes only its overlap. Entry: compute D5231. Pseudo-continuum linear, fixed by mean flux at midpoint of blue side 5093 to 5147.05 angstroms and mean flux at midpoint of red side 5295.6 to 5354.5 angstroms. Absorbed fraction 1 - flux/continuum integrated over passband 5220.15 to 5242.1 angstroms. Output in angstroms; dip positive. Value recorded 4.2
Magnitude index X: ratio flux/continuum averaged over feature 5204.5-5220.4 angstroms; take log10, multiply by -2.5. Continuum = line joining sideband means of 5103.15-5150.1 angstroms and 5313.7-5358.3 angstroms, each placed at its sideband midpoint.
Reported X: 0.09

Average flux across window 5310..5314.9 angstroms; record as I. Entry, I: 4.33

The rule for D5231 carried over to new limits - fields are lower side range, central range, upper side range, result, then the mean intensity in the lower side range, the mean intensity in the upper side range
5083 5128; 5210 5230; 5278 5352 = 2.52 angstroms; 6.2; 4.48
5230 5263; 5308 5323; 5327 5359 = 0.89 angstroms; 4.38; 4.68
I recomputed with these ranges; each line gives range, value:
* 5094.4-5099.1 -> 6.19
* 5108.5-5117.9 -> 6.42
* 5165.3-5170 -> 6.17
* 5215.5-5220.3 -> 4.72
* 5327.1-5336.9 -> 4.86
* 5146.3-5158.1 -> 5.68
